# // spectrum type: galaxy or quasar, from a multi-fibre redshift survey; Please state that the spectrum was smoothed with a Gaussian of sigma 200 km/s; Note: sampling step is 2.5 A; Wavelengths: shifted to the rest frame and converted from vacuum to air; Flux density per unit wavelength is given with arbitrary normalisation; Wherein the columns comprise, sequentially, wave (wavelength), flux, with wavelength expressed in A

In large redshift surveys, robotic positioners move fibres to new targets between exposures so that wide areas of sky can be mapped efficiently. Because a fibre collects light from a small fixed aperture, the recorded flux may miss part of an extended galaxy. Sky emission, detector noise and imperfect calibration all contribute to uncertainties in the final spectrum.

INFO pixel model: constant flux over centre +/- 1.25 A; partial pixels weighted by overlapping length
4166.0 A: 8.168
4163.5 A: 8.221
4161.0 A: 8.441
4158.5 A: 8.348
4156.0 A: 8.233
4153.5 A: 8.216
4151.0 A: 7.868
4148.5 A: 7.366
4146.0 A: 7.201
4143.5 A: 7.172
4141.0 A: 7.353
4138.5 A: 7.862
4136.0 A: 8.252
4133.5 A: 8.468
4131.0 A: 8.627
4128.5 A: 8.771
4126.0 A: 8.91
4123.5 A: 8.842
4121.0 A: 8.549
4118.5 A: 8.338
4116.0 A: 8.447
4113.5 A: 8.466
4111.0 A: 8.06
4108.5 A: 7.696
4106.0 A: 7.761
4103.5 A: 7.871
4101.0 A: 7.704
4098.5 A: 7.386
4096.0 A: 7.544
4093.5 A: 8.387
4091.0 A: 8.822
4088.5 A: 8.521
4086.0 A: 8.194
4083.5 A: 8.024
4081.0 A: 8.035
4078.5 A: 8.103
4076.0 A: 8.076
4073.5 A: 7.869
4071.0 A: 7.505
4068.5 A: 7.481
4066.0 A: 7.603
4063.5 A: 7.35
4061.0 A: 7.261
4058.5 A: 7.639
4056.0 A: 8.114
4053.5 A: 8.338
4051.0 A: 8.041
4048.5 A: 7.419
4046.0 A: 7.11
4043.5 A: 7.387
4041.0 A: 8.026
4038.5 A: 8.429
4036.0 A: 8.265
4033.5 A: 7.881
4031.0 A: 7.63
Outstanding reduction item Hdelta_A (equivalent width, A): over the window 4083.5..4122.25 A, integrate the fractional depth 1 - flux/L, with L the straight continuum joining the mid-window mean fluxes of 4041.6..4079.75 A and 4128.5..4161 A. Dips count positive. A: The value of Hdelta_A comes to -1.4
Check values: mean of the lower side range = 7.69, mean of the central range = 8.11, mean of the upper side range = 7.97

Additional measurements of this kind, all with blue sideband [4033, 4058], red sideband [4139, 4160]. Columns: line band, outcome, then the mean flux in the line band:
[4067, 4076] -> 0.2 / 7.68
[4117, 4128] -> -1.3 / 8.66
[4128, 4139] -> -0.9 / 8.41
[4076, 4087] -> -0.3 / 8.09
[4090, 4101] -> -0.2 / 7.98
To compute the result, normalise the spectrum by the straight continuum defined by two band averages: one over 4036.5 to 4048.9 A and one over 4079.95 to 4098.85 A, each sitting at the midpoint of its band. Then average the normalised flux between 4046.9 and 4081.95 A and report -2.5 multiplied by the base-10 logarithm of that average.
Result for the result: 0.02 mag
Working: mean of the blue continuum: 7.73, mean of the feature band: 7.76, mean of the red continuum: 8.15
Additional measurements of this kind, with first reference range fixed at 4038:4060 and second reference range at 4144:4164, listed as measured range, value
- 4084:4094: -0.08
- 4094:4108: 0.03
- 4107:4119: -0.04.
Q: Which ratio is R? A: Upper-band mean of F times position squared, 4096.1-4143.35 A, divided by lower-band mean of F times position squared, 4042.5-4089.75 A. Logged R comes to 1.1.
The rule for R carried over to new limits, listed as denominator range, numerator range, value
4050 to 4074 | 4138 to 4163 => 1.06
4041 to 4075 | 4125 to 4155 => 1.09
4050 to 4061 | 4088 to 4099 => 1.05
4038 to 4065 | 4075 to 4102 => 1.07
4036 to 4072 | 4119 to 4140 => 1.15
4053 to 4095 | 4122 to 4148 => 1.05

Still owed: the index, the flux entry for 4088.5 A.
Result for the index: 8.521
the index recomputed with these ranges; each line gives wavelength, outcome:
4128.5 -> 8.771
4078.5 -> 8.103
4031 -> 7.63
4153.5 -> 8.216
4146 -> 7.201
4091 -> 8.822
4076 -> 8.076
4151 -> 7.868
